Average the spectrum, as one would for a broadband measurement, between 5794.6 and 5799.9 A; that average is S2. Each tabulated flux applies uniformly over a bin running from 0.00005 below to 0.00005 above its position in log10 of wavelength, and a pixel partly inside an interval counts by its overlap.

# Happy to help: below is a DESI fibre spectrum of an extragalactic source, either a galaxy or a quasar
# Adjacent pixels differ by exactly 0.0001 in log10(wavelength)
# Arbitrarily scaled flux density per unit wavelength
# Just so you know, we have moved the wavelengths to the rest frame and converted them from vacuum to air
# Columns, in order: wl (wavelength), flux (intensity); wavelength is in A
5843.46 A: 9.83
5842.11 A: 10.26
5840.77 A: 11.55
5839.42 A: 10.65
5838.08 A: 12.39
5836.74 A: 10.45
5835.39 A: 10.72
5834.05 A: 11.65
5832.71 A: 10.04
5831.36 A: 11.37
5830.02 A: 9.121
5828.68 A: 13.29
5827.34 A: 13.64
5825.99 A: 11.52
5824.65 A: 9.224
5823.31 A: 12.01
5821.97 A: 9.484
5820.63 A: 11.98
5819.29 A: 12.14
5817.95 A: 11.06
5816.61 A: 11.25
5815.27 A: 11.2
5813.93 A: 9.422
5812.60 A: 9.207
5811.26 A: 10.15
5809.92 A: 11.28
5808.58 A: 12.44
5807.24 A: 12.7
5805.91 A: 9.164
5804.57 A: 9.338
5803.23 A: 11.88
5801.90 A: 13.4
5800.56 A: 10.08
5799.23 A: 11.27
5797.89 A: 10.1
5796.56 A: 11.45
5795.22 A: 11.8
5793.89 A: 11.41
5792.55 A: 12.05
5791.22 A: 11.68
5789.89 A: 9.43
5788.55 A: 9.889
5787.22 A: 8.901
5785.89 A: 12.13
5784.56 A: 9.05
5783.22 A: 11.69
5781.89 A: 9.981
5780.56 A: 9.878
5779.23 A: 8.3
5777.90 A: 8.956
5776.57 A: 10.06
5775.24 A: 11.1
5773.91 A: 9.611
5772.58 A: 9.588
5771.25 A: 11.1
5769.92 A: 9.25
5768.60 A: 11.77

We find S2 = 11.1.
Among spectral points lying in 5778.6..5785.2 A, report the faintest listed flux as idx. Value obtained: 8.3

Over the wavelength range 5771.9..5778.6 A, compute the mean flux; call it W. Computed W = 9.86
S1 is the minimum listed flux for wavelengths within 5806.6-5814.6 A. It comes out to 9.207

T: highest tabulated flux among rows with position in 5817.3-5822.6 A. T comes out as 12.14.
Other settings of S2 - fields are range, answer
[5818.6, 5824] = 11.4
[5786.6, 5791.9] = 10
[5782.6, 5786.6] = 10.9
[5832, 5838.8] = 11.1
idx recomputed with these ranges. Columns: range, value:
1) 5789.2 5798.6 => 9.43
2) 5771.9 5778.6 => 8.956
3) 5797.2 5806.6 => 9.164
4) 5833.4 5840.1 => 10.45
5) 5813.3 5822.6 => 9.422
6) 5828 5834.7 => 9.121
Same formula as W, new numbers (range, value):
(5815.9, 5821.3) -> 11.6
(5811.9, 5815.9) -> 9.95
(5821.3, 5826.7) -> 10.6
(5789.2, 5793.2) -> 11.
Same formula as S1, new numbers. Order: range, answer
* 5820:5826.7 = 9.224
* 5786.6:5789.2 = 8.901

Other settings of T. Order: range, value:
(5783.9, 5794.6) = 12.13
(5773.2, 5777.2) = 11.1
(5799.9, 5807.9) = 13.4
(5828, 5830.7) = 13.29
